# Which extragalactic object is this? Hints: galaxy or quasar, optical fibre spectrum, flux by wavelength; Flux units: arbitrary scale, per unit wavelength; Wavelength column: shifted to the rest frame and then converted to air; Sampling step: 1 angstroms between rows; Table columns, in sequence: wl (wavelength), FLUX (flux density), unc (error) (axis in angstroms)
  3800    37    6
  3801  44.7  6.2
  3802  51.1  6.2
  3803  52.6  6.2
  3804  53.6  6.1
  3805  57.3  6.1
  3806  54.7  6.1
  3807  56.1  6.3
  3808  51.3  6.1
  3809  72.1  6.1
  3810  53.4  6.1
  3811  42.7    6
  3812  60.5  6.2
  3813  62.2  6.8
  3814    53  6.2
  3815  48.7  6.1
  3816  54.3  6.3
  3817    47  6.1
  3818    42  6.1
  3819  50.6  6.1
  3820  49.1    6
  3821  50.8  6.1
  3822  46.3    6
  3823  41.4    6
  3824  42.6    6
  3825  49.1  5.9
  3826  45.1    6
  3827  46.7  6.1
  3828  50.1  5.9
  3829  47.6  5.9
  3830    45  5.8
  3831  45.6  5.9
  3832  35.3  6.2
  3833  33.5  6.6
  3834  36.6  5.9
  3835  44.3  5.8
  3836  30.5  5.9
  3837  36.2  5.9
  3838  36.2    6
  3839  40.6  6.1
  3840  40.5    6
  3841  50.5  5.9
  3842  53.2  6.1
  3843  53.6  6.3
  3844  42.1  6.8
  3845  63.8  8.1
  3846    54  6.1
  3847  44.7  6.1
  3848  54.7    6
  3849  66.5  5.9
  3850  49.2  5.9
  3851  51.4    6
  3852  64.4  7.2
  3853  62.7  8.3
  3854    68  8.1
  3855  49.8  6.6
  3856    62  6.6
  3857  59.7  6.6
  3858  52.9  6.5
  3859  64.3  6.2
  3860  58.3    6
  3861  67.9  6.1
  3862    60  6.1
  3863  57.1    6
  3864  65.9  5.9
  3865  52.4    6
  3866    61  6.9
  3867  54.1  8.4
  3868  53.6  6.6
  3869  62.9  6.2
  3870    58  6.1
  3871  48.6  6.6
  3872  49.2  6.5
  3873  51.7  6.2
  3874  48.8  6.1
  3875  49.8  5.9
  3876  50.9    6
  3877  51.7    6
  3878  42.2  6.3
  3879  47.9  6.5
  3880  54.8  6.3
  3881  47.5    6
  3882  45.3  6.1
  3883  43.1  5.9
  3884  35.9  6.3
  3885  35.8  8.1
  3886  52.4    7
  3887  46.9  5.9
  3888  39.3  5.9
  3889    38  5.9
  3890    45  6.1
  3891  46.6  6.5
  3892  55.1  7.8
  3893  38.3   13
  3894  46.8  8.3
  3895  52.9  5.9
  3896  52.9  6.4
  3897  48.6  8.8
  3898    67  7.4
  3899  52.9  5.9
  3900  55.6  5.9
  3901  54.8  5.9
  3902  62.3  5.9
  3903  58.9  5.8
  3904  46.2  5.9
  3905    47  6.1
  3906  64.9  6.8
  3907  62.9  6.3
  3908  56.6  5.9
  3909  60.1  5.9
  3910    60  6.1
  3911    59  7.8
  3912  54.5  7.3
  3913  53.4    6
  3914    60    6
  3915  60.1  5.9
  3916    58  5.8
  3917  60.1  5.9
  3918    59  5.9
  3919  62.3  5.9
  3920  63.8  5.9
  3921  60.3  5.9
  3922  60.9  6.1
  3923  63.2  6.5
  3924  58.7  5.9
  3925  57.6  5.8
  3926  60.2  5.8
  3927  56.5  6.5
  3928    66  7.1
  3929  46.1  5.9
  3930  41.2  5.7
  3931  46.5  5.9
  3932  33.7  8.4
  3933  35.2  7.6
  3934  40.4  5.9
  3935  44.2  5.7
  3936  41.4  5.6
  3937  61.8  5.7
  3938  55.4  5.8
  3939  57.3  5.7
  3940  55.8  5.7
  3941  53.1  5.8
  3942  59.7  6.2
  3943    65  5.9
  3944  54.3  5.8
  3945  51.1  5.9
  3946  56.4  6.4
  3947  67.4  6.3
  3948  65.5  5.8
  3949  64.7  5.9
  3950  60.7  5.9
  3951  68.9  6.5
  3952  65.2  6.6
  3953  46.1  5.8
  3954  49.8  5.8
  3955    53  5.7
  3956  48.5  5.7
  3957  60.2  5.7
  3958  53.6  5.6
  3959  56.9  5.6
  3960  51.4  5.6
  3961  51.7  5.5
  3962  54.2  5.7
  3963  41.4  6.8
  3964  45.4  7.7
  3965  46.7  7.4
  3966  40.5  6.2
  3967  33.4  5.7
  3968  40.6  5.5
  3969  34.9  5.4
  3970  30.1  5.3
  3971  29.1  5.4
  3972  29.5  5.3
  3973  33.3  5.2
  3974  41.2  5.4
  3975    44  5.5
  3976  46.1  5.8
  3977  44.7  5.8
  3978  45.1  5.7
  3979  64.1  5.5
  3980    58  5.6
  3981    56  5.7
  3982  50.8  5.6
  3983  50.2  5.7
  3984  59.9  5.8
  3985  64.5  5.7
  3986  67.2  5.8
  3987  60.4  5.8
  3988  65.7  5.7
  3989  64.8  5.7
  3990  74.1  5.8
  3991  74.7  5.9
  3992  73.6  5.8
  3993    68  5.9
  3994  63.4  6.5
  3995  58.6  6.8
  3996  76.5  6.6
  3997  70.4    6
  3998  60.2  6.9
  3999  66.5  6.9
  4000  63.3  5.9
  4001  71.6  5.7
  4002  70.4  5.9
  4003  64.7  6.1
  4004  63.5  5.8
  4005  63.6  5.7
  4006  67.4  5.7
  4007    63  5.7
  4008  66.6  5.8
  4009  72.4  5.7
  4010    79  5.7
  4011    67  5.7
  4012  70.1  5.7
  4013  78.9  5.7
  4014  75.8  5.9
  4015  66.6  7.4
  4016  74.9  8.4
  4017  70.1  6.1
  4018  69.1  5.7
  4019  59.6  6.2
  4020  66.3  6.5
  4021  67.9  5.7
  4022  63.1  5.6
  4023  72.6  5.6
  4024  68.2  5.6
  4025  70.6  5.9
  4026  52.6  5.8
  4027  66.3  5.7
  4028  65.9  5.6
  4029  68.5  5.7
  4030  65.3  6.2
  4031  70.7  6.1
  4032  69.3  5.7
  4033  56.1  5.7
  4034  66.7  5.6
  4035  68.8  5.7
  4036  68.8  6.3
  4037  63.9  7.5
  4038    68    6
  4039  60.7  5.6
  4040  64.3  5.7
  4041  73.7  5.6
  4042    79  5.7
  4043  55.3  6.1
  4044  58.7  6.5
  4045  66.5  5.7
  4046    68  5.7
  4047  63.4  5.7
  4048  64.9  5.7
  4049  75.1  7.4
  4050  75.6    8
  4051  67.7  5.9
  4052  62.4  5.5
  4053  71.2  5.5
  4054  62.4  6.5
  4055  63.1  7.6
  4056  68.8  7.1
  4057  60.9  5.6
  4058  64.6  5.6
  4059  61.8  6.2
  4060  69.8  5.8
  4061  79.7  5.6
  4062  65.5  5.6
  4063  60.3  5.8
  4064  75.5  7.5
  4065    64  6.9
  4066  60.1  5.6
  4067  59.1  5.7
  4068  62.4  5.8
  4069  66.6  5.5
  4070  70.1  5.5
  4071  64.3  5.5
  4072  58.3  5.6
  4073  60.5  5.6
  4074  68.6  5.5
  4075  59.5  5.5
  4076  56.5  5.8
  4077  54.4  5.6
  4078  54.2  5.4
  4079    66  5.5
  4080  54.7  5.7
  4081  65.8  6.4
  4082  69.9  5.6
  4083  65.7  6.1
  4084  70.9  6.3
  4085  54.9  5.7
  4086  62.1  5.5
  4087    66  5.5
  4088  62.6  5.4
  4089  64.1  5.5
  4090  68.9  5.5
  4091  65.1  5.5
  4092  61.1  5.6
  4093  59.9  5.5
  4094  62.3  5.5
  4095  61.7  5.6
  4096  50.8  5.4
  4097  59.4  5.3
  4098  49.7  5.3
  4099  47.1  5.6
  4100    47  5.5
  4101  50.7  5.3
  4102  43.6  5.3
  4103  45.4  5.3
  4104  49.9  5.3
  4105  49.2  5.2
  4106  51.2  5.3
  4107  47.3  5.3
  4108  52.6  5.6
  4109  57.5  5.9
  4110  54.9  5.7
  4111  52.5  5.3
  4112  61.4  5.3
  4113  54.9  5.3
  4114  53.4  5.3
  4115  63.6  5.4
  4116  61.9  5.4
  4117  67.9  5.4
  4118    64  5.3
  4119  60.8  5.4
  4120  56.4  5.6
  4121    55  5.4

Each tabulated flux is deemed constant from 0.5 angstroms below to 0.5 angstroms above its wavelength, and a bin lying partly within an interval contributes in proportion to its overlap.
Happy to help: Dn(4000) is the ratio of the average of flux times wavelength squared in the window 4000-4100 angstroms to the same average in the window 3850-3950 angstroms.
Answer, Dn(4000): 1.29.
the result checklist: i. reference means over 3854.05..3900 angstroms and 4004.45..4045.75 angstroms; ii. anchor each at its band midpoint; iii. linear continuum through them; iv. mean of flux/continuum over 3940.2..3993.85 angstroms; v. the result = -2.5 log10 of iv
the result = 0.146 mag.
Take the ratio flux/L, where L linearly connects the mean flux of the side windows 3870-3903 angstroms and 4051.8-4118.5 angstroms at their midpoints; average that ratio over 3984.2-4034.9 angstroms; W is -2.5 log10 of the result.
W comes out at -0.203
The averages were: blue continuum 49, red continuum 60.3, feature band 67.5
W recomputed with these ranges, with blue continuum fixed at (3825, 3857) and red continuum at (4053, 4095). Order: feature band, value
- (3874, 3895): 0.12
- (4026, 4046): -0.08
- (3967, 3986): 0.24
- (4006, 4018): -0.19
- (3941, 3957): -0.05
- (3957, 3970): 0.23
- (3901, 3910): -0.09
